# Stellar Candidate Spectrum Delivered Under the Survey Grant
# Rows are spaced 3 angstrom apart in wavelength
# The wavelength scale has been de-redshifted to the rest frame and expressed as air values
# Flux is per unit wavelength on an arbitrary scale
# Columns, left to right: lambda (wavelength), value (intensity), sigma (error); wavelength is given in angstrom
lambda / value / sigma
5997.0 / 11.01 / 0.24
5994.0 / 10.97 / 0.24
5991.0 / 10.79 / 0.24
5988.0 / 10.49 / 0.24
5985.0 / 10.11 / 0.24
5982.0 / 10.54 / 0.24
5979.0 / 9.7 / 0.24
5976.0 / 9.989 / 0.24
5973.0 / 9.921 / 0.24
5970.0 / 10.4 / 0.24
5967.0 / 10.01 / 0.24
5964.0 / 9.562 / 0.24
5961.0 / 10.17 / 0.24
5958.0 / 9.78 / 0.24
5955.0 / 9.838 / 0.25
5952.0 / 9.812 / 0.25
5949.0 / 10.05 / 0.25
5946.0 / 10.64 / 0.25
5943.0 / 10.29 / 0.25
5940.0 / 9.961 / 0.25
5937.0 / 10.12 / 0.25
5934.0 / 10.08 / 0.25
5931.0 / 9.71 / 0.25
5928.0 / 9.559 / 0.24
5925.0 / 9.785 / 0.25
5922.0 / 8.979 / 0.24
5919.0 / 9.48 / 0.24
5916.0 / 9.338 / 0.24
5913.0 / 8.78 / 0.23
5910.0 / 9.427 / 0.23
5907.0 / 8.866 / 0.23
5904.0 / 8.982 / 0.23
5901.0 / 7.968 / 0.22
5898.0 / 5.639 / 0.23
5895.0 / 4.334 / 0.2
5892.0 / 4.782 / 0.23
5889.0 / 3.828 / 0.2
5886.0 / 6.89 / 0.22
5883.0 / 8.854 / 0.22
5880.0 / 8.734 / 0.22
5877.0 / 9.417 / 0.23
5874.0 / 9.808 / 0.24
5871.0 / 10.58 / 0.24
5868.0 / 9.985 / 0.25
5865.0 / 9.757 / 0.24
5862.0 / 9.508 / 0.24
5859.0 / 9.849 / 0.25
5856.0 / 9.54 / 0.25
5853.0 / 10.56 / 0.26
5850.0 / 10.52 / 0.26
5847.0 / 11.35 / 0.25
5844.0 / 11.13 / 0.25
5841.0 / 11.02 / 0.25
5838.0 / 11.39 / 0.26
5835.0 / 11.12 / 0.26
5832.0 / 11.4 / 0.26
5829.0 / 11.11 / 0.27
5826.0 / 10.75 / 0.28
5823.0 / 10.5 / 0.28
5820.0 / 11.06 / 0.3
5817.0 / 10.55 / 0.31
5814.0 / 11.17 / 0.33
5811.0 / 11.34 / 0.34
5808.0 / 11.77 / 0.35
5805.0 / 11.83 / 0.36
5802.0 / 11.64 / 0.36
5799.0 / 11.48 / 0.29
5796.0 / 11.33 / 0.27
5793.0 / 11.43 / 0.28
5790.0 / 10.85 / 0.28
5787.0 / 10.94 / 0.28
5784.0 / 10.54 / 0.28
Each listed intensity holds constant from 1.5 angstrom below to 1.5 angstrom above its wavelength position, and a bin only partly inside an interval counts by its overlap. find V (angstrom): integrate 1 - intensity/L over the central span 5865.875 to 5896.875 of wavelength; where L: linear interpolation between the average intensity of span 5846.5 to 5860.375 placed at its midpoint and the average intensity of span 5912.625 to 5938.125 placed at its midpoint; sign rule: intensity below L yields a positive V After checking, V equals 7.1 angstrom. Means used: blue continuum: 10.3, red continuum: 9.56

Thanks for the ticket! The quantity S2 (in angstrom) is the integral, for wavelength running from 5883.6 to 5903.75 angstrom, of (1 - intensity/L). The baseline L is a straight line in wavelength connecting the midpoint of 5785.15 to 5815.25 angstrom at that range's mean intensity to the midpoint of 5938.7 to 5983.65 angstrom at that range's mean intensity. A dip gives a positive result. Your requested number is 8.9 angstrom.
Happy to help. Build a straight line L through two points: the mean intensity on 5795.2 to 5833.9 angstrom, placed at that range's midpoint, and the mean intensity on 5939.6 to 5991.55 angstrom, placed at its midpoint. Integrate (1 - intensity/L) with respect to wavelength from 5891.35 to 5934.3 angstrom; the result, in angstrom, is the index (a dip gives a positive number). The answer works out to 8.50 angstrom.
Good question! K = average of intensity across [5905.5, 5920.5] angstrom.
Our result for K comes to 9.18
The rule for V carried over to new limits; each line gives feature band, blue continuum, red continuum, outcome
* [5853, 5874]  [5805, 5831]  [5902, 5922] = 0.4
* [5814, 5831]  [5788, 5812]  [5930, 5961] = 0.6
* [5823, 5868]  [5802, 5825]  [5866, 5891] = -3.5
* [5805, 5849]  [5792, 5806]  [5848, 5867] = -1.4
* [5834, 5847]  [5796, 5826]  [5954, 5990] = -0.2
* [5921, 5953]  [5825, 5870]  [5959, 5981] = 0.7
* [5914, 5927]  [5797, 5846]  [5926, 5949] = 1.1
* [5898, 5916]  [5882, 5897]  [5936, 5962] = -4.2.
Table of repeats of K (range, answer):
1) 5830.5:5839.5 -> 11.3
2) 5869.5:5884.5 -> 9.48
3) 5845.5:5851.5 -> 10.9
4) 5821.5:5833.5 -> 10.9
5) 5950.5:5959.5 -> 9.81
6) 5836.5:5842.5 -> 11.2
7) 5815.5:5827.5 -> 10.7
